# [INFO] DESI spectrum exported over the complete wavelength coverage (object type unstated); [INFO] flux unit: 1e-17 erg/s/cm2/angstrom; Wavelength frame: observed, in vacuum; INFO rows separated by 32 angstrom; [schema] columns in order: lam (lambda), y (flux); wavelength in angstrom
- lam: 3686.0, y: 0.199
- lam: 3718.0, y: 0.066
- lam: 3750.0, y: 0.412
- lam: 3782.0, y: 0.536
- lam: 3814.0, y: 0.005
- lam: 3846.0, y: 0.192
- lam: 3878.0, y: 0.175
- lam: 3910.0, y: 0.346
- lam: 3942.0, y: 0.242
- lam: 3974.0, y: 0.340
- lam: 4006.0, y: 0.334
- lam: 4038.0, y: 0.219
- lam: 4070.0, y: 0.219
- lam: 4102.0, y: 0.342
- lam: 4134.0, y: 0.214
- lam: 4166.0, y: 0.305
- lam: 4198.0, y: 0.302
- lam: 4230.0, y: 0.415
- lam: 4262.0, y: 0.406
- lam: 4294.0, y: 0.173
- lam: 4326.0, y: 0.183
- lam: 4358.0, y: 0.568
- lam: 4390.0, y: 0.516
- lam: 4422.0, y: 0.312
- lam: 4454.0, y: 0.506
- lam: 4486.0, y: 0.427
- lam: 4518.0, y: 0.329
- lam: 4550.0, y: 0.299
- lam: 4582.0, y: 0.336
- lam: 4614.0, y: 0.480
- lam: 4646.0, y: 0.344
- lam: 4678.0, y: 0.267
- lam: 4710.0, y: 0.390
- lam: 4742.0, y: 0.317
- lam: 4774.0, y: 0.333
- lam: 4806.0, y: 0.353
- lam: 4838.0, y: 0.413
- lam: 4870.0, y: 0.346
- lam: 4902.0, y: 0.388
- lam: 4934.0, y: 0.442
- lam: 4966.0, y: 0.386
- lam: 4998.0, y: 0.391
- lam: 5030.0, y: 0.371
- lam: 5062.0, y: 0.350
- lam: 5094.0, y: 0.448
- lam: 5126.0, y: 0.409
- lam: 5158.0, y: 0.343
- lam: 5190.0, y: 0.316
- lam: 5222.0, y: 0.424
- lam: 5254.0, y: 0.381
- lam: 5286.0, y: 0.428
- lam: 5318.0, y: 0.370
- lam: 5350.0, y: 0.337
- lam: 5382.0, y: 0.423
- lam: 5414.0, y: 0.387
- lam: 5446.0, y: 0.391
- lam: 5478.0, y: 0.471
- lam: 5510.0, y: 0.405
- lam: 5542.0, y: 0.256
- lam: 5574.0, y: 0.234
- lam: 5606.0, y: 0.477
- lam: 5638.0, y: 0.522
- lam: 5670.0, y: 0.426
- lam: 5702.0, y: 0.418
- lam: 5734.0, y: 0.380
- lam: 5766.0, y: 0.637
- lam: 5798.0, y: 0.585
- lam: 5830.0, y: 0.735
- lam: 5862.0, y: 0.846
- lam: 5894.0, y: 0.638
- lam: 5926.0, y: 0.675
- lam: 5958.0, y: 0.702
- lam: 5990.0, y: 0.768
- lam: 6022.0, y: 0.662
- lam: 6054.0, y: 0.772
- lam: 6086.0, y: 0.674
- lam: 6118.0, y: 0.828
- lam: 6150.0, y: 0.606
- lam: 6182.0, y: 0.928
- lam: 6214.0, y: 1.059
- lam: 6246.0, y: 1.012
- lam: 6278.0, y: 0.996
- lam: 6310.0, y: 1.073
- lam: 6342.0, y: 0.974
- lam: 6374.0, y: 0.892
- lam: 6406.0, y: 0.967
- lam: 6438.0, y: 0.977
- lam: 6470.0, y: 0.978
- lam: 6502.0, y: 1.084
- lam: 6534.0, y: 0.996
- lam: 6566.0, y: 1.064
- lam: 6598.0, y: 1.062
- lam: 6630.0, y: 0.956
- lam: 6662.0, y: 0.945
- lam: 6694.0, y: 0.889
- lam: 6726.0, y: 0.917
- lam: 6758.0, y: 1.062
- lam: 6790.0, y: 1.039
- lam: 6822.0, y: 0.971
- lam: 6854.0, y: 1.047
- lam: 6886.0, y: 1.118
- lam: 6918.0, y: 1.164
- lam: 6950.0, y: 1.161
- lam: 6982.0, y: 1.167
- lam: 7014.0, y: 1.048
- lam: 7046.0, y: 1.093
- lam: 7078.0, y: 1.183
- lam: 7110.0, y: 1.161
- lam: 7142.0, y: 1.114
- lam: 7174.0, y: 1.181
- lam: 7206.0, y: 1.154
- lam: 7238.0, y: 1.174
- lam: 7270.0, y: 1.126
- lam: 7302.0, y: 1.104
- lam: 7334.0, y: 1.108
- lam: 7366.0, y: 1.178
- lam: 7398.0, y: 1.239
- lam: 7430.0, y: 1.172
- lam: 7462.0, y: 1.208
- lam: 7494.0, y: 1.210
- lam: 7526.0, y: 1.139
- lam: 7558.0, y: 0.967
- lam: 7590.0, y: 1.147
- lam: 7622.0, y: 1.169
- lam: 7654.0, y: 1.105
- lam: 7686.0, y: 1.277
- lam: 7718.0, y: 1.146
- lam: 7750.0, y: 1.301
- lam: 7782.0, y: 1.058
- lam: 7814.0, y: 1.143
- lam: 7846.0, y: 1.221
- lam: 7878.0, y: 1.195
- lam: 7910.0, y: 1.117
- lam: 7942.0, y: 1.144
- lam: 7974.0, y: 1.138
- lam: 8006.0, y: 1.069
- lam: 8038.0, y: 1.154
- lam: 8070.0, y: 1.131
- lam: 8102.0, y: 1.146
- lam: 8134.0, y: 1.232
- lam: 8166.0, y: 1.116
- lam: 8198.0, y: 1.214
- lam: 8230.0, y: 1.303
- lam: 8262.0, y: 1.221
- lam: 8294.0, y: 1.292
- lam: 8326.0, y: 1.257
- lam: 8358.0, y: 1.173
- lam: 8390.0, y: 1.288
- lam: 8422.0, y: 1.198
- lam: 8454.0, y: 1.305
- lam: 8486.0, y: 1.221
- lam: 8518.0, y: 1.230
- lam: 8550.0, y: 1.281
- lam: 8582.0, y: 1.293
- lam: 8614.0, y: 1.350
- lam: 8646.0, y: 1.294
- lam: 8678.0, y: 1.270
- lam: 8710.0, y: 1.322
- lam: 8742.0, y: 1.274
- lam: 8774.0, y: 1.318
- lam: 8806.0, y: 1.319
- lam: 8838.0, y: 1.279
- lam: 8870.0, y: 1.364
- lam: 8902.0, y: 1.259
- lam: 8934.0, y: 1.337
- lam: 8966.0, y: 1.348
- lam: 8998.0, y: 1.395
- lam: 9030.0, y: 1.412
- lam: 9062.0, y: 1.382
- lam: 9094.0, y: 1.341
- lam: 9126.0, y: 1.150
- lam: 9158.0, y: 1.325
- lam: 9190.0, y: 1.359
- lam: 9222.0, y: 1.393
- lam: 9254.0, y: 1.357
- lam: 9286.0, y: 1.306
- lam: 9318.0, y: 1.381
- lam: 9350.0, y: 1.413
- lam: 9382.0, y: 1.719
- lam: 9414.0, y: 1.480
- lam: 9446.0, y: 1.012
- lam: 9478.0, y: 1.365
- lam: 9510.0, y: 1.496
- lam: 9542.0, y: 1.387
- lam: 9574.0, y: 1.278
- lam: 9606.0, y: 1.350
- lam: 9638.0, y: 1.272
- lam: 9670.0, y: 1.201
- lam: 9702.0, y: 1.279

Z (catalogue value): 0.55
